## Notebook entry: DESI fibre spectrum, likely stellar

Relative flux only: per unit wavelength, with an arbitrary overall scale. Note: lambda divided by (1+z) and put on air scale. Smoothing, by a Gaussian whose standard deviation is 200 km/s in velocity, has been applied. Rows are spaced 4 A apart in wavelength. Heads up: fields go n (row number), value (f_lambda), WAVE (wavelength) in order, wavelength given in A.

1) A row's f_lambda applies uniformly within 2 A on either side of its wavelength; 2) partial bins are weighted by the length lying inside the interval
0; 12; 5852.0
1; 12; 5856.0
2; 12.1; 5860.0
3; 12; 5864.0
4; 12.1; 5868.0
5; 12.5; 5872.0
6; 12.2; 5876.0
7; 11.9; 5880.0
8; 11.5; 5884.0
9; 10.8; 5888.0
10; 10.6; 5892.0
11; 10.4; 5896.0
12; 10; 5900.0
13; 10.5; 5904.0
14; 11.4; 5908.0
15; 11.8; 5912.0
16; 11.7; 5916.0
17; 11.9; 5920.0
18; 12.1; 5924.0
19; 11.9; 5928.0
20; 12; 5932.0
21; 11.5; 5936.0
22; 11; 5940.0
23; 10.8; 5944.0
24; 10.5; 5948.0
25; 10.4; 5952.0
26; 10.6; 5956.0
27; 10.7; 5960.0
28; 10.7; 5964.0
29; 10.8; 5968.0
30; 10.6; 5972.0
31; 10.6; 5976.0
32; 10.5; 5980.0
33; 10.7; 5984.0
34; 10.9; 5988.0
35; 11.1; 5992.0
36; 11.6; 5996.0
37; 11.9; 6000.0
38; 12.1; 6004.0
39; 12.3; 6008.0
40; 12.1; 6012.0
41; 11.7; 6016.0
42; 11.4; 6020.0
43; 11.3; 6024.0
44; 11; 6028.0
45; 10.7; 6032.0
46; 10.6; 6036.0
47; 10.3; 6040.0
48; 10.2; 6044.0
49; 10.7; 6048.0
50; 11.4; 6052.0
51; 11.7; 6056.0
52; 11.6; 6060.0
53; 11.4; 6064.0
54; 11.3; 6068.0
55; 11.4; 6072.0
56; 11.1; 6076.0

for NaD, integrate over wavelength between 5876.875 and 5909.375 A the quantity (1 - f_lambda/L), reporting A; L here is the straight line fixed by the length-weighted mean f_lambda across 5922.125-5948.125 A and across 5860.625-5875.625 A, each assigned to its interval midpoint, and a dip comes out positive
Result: 2.7 A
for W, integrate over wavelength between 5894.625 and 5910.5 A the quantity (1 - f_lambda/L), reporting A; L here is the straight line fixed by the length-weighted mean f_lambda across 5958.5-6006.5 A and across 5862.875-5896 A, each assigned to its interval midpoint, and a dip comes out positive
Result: 1.2 A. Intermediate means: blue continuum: 11.6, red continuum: 11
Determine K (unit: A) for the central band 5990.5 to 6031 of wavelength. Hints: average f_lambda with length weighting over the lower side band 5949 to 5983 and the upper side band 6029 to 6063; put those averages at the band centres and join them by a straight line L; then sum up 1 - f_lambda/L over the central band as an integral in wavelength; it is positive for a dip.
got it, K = -3.2 A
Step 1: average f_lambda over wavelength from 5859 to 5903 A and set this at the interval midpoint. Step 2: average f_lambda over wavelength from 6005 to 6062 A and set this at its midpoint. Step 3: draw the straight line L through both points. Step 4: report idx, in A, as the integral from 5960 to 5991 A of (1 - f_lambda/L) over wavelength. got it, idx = 1.7 A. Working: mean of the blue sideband 11.4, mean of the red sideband 11.2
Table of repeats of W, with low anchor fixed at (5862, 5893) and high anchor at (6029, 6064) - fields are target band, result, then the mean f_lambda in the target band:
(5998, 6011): -1.1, 12.1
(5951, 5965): 0.9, 10.6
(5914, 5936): -0.7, 11.9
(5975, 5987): 0.7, 10.6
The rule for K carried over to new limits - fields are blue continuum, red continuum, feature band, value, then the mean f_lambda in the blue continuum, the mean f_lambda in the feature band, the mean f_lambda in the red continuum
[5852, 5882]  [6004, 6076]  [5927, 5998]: 4.4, 12.1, 10.9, 11.3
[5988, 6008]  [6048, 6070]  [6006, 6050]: 1.6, 11.7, 11.1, 11.4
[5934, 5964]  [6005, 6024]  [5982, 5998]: 0.5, 10.8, 11.1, 11.8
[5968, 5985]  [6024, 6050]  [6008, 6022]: -1.6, 10.6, 11.8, 10.6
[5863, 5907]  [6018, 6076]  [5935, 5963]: 1.1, 11.3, 10.8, 11.1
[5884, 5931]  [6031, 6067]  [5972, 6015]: -1.1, 11.2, 11.4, 11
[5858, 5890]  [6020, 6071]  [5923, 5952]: 0.7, 11.9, 11.3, 11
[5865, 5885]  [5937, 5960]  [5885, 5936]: 0.5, 12.1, 11.3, 10.7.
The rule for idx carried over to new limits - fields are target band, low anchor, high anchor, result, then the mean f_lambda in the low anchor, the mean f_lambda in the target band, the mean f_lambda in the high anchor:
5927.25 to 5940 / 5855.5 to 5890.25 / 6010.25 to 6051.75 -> -0.1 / 11.9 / 11.7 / 11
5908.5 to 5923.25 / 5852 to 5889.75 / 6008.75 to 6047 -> -0.1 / 11.9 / 11.8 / 11.1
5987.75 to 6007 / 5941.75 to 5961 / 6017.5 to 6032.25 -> -1.2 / 10.6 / 11.6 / 11.2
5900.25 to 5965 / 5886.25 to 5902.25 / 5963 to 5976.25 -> -3.9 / 10.4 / 11.2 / 10.7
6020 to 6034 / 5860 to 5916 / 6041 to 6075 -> 0.2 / 11.4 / 11.1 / 11.2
